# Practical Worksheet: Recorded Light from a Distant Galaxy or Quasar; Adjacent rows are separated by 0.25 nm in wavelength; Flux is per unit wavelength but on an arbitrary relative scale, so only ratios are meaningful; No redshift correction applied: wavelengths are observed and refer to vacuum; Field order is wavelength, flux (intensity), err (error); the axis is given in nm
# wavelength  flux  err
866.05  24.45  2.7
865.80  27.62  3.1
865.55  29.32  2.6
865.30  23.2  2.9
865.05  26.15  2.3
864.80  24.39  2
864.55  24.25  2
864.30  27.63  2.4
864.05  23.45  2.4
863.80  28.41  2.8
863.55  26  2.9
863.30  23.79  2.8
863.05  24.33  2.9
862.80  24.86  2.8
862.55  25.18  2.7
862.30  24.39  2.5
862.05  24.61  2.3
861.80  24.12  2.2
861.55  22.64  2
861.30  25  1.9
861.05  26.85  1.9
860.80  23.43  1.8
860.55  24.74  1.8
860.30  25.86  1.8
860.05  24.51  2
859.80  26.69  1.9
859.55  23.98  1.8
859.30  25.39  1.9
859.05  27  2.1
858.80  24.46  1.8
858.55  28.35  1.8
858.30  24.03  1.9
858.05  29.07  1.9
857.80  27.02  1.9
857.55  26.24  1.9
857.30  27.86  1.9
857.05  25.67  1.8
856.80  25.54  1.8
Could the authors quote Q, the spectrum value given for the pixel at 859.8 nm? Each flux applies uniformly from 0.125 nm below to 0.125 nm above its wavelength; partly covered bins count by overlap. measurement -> 26.69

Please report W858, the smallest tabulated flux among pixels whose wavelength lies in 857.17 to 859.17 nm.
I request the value 24.03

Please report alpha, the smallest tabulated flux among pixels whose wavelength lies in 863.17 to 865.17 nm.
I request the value 23.45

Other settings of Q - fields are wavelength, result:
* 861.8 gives 24.12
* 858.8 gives 24.46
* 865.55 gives 29.32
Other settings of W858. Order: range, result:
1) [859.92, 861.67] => 22.64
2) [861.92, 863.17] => 24.33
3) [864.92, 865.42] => 23.2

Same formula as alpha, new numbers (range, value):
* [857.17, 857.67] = 26.24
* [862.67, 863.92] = 23.79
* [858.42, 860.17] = 23.98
